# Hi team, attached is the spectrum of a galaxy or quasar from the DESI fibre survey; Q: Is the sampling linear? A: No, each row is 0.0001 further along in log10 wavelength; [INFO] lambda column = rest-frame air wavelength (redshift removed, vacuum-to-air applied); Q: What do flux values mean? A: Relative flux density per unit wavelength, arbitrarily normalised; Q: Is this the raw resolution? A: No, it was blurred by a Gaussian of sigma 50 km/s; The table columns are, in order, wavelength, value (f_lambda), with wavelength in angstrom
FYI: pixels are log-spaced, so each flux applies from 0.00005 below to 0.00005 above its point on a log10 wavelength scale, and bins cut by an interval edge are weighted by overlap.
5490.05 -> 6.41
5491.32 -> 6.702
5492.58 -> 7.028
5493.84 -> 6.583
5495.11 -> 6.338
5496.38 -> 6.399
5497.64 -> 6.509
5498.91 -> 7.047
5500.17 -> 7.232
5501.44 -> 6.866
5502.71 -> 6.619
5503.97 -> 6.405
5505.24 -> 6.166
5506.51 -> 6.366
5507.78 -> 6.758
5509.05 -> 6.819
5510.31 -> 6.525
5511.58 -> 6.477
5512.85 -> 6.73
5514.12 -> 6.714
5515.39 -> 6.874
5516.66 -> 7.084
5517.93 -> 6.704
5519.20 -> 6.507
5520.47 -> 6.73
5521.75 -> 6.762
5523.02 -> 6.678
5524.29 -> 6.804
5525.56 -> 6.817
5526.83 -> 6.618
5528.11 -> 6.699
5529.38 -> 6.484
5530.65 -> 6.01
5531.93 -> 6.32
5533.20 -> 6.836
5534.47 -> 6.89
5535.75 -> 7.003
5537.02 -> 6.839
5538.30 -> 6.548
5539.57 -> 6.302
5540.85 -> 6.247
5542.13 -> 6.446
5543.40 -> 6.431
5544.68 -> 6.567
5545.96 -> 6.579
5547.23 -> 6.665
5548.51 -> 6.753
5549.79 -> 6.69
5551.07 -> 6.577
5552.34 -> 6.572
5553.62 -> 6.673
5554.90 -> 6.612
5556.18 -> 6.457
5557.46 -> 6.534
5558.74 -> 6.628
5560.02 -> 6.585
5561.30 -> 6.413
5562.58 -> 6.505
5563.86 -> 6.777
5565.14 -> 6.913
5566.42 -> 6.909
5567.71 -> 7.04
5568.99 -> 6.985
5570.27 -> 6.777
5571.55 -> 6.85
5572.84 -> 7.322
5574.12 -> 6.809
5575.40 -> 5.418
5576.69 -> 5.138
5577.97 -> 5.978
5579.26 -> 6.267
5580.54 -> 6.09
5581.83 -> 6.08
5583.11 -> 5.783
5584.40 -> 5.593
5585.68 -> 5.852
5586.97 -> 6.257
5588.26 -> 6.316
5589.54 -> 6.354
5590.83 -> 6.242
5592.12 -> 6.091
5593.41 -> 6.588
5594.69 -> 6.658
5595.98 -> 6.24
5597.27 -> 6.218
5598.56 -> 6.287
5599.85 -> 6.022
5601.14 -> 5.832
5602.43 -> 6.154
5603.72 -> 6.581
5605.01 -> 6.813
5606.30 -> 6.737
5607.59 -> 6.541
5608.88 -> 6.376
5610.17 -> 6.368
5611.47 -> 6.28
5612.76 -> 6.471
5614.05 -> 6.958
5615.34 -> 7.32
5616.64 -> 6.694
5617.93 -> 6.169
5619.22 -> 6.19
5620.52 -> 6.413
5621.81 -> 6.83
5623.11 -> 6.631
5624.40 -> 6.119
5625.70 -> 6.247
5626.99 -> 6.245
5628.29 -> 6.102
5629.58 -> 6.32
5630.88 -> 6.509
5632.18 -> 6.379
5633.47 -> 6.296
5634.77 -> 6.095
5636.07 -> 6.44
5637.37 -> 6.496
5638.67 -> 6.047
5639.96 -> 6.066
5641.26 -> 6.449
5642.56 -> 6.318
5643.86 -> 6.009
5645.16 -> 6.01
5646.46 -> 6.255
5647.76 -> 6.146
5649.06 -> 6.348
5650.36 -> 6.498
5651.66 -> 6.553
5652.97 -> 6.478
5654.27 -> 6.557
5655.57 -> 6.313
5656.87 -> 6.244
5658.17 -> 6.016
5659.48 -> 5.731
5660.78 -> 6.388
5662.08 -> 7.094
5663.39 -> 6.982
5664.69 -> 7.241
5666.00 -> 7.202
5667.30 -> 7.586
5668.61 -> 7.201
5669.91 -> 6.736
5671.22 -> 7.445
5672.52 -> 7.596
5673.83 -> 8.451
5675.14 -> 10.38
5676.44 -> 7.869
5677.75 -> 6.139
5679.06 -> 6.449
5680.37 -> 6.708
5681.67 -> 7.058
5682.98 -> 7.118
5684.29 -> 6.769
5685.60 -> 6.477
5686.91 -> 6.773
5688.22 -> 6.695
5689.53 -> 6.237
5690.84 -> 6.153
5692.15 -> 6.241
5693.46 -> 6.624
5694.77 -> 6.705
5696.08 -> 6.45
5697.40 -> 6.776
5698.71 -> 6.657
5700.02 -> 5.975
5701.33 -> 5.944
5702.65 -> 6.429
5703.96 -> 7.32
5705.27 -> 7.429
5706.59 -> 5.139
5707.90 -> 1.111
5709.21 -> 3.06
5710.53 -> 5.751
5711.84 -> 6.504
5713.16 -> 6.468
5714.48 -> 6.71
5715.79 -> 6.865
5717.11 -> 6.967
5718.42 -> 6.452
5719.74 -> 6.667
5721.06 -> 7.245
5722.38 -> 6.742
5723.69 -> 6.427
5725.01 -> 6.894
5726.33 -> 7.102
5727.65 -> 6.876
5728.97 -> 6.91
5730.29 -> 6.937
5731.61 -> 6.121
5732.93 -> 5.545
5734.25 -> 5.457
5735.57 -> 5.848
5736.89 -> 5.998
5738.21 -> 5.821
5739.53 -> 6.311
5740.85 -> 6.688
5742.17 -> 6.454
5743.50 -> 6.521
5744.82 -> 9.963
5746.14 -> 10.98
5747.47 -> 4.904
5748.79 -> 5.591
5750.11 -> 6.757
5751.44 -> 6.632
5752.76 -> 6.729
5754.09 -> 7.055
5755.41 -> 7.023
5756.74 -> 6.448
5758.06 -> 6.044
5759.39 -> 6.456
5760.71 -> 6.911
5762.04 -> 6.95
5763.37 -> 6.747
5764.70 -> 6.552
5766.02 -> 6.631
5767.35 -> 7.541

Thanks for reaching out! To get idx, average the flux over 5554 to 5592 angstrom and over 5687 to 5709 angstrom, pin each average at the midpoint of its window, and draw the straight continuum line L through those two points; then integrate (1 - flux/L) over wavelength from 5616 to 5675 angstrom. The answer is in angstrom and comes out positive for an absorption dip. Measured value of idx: -3.5 angstrom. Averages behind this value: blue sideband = 6.39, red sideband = 6.07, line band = 6.57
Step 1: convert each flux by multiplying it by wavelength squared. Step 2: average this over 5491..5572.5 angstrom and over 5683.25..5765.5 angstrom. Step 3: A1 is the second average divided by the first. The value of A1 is 1.04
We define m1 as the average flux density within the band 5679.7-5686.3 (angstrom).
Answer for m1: 6.83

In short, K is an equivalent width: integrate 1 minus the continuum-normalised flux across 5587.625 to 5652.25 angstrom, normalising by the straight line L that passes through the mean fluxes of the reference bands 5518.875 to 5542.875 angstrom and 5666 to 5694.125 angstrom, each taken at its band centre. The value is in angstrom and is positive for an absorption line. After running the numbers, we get 4.9 angstrom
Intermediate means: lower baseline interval 6.61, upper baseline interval 7.08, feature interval 6.37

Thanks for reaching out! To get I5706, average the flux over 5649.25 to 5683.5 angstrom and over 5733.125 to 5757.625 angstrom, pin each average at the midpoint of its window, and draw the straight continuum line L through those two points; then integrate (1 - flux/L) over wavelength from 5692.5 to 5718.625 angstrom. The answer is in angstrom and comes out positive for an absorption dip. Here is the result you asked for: 3.0 angstrom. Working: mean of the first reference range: 6.99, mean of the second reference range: 6.71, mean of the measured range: 6.06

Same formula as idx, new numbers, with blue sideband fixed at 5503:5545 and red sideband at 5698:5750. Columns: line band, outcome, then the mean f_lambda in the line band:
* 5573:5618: 1.7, 6.29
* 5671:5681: -1.9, 7.64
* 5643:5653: 0.3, 6.27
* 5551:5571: -0.4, 6.69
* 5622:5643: 0.6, 6.31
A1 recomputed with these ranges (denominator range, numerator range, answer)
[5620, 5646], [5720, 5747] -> 1.12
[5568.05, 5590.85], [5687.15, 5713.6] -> 1.00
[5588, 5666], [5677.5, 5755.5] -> 1.04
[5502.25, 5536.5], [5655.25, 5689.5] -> 1.12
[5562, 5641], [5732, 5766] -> 1.10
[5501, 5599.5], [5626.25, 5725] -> 1.05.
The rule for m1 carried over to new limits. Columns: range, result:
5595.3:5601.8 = 6.12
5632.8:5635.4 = 6.21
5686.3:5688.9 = 6.73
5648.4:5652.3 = 6.47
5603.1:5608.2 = 6.67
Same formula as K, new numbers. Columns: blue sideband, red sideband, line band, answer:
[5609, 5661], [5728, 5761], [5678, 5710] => 1.6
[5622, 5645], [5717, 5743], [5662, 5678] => -3.1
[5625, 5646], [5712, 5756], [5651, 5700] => -3.2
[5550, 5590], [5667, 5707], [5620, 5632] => 0.5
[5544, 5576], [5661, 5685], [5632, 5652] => 2.4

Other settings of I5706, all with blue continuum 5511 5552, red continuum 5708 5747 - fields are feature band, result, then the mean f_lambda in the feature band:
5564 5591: 1.1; 6.34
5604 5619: 0.0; 6.6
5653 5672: -0.5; 6.77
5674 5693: -1.2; 6.97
